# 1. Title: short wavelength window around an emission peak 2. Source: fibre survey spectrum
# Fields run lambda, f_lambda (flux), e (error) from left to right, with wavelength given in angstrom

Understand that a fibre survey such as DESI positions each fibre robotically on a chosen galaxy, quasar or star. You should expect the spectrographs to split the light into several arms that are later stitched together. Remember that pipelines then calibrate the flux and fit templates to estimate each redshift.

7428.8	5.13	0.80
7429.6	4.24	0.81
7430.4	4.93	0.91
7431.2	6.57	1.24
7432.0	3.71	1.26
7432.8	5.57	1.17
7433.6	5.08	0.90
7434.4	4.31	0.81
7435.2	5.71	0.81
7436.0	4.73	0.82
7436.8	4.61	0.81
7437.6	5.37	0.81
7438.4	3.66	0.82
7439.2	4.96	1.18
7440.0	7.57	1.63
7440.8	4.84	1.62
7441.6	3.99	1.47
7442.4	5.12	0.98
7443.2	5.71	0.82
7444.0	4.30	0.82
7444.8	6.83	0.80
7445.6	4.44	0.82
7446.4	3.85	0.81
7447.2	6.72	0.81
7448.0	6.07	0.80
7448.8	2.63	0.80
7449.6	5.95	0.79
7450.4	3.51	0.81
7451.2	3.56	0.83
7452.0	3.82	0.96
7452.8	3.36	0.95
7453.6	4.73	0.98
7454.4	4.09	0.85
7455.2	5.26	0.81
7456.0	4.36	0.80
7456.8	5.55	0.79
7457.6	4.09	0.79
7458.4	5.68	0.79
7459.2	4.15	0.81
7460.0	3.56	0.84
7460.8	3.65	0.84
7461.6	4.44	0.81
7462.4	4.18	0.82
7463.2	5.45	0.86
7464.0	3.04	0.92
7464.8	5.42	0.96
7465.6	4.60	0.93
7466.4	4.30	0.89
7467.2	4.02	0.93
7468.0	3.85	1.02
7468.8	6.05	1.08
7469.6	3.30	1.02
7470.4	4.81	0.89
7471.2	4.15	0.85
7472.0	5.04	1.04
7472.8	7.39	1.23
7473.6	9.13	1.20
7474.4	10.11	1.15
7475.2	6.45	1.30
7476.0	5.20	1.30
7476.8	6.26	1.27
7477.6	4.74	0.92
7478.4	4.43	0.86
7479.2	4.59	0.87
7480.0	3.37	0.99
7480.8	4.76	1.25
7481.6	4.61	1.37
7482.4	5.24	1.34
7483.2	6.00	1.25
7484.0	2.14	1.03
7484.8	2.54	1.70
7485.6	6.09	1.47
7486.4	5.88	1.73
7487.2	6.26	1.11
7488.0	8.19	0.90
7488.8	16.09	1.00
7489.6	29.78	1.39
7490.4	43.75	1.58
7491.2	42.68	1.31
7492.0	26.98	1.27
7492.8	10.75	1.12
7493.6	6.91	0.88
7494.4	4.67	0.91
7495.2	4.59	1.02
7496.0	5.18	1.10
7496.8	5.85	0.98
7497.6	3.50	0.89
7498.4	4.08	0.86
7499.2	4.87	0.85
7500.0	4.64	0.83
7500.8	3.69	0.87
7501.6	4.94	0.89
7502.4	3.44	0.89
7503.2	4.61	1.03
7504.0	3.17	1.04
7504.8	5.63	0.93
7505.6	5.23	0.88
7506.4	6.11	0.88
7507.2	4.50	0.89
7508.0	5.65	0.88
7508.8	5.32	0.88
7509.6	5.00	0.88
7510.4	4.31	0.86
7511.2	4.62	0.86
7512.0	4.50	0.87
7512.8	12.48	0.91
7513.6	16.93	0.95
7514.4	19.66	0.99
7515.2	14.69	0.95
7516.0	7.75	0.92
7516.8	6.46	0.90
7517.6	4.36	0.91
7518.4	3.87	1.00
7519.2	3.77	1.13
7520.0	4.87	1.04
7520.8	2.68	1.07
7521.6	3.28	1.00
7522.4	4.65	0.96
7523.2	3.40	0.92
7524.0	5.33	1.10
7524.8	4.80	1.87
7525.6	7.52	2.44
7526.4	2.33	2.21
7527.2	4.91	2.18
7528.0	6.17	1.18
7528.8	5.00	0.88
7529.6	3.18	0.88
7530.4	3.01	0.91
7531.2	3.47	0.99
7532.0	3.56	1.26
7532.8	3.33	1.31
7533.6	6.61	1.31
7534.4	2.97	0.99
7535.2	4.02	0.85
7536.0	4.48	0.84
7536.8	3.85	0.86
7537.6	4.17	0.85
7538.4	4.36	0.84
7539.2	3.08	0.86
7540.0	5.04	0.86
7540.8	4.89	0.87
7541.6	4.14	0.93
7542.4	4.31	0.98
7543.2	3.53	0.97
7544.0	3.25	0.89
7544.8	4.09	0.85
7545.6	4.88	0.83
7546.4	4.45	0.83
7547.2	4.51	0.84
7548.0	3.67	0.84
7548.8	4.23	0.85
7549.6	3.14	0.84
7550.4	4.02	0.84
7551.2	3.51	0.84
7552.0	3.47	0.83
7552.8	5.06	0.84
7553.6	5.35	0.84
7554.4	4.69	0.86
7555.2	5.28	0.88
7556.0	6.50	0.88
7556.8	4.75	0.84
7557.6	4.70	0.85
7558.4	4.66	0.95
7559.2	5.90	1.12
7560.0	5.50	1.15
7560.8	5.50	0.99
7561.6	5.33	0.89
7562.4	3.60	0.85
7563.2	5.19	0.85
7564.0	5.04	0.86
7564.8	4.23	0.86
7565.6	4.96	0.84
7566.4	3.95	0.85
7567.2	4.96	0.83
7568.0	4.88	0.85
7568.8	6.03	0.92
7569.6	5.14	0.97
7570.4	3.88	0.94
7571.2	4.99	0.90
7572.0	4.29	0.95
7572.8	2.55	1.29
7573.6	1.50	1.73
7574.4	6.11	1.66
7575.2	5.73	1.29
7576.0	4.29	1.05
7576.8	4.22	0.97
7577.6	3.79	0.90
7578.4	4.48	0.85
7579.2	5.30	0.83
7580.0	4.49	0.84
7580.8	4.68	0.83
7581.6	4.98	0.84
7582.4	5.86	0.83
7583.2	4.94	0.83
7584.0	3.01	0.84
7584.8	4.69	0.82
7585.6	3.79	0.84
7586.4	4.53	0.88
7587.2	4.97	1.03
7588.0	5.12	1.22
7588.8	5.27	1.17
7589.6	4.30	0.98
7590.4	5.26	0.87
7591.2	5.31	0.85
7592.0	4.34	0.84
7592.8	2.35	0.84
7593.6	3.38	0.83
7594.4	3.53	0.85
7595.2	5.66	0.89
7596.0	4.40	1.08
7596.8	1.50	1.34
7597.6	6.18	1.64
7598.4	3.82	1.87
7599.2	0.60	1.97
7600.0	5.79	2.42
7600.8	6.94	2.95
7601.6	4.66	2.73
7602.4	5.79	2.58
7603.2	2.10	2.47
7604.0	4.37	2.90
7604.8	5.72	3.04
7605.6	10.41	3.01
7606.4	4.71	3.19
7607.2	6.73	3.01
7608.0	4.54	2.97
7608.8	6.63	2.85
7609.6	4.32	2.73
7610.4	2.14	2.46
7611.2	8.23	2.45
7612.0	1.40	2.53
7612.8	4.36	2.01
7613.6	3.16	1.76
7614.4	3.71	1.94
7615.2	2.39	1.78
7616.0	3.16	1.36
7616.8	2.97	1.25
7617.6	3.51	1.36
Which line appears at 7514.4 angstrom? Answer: [N II] 6583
